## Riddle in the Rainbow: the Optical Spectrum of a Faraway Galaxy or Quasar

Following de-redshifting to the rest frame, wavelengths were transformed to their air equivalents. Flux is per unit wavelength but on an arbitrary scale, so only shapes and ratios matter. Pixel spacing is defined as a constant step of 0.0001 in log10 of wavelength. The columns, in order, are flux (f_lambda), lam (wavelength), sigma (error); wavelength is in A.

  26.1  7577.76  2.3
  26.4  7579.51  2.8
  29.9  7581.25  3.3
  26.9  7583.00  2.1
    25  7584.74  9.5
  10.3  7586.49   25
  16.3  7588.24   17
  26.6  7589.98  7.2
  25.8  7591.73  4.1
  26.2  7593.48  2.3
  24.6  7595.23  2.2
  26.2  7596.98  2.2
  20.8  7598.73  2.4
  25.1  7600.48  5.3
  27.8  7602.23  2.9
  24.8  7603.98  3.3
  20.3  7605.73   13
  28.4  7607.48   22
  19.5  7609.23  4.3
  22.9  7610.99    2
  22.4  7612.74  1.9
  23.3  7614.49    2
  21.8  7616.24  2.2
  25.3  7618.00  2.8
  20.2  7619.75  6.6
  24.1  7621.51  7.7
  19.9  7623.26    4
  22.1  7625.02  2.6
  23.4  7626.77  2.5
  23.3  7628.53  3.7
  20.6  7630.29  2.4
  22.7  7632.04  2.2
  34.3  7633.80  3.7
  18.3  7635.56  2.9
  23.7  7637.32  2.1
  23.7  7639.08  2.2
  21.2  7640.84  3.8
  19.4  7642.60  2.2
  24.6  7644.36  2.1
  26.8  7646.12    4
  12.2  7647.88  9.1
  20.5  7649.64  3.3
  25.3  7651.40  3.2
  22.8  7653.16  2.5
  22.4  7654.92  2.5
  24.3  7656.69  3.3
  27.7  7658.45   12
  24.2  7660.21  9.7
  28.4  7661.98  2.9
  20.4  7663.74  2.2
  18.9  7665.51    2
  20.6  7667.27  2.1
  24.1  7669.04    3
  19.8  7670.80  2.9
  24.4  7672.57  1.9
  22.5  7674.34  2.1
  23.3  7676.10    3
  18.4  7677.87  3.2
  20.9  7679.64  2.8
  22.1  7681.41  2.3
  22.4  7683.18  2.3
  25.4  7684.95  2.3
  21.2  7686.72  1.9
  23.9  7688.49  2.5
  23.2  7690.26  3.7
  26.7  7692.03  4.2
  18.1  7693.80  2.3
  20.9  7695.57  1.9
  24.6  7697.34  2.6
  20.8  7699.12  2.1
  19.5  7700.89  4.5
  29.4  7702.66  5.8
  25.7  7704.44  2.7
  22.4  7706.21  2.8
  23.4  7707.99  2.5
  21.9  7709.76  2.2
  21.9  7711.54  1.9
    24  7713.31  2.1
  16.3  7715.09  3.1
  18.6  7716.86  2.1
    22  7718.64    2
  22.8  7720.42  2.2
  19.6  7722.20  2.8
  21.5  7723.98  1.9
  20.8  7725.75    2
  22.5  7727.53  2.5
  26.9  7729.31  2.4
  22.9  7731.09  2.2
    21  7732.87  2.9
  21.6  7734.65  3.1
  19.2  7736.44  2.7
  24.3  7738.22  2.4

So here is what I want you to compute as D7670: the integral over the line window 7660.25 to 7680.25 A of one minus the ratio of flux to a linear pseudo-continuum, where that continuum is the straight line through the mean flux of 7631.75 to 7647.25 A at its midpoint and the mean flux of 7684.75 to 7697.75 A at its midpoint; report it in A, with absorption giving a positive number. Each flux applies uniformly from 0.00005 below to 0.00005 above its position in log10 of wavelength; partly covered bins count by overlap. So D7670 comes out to 1.0 A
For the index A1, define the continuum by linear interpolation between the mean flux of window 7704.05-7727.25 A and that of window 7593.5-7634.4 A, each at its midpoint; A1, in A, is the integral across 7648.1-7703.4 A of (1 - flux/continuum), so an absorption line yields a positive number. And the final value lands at -0.8 A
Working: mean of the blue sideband 23.6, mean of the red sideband 21.5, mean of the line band 22.7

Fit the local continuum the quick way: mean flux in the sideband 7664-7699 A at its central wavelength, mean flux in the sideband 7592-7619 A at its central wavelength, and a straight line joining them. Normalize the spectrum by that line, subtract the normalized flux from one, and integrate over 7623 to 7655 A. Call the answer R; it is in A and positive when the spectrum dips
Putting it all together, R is 0.9 A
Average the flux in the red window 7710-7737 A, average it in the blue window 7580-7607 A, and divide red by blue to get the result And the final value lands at 0.90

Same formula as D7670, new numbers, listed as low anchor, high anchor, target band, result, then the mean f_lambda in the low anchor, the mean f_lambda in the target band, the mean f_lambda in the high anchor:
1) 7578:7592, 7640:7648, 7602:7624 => -0.41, 23.4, 23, 21.7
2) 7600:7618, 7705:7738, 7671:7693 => -0.34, 23.7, 22.7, 21.7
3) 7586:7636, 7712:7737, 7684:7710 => -1.56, 23.2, 23.2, 21.4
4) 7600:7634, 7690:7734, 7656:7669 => -0.38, 23.4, 23.5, 22.3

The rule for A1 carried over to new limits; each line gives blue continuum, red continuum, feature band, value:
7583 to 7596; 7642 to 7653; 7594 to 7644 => -2.81 A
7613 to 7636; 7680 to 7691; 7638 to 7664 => 0.03 A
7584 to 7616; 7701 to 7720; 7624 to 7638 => -0.37 A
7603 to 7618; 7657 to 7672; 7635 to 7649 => 1.09 A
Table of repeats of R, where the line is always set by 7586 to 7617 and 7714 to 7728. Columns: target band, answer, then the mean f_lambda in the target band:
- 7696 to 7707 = -1.4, 23.6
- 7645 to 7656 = 0.1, 21.8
